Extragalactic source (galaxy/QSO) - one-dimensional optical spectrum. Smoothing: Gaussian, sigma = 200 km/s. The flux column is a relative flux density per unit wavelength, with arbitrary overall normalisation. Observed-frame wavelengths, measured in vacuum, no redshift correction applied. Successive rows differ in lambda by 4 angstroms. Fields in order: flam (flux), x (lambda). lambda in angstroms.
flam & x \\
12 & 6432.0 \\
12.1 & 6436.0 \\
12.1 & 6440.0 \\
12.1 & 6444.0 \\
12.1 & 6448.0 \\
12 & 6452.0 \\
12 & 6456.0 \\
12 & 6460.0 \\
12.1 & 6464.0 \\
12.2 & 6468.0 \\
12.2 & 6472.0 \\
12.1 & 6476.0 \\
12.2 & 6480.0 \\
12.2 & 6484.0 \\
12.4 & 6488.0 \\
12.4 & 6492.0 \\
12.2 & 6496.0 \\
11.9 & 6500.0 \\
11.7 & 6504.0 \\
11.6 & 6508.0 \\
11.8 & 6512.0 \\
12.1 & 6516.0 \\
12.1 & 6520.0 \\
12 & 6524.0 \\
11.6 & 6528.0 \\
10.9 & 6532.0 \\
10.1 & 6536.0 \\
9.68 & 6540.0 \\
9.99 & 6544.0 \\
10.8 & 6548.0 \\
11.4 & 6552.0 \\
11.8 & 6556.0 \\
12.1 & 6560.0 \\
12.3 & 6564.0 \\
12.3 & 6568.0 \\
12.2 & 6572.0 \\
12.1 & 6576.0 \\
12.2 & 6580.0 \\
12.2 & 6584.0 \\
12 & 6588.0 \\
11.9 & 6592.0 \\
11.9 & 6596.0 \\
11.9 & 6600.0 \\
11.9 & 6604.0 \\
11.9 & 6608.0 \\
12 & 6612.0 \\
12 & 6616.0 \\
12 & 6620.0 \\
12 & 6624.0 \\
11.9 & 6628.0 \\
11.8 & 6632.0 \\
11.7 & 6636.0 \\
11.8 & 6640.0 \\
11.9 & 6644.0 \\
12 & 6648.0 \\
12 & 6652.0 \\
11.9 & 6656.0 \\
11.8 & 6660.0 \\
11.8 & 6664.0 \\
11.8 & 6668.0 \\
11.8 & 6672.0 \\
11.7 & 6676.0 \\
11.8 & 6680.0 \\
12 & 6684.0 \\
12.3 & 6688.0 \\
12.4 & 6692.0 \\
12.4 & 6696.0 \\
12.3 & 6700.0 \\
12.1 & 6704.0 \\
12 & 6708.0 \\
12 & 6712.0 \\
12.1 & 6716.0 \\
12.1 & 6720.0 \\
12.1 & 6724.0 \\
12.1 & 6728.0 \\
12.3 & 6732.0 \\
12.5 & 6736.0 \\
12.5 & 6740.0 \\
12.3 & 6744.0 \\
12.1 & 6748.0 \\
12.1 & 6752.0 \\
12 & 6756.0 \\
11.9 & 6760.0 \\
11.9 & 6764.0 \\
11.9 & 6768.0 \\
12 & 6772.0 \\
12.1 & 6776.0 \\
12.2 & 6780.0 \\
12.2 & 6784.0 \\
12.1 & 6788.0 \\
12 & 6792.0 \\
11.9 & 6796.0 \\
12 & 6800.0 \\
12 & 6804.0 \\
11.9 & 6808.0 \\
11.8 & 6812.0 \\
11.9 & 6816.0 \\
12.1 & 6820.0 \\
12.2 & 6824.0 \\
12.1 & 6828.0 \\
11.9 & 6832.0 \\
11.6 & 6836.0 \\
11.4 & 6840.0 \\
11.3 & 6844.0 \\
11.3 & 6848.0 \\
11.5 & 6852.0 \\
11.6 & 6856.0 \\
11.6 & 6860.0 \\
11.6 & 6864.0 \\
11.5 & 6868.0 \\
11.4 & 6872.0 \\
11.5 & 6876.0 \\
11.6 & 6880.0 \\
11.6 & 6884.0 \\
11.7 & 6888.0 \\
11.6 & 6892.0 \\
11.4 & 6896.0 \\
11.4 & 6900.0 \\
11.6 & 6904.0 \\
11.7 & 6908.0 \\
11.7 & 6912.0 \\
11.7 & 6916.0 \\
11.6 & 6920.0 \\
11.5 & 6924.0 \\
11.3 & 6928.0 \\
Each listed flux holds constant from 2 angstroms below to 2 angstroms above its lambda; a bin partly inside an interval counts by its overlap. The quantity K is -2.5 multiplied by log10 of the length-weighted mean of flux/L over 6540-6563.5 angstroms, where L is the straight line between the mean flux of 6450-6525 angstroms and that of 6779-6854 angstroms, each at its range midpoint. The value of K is 0.08 mag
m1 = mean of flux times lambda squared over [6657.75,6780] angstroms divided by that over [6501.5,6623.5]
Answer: 1.08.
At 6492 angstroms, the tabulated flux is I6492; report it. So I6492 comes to 12.4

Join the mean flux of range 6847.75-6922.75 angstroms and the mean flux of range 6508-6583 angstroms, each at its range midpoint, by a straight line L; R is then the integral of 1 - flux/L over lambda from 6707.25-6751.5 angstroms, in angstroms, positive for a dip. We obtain -2.5 angstroms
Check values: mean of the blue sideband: 11.5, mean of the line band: 12.2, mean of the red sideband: 11.6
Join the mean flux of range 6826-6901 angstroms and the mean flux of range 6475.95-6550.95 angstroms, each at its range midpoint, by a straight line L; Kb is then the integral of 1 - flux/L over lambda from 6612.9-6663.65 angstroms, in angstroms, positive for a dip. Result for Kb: -1.5 angstroms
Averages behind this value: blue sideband 11.6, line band 11.9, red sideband 11.6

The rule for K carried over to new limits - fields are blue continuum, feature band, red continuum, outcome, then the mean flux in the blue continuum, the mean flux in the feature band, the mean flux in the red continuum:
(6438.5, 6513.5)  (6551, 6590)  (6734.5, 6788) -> 0.00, 12.1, 12.1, 12.1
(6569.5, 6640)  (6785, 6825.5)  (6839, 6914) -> -0.03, 12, 12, 11.5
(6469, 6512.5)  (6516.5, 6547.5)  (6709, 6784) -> 0.11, 12.1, 11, 12.1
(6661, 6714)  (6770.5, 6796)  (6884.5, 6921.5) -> -0.02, 12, 12.1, 11.6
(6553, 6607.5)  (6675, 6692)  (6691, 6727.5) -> 0.01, 12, 12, 12.2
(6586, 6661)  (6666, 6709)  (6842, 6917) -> -0.02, 11.9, 12.1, 11.5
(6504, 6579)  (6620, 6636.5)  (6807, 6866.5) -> -0.03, 11.5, 11.9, 11.7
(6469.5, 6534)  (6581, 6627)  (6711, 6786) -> 0.01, 12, 12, 12.1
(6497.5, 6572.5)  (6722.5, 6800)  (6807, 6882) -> -0.05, 11.5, 12.1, 11.7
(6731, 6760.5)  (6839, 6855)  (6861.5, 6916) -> 0.03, 12.2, 11.4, 11.6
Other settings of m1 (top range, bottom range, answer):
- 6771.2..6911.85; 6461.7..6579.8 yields 1.10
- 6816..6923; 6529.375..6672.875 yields 1.07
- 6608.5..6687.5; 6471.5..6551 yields 1.07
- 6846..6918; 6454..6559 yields 1.11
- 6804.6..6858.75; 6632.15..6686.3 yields 1.04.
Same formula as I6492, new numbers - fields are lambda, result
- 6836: 11.6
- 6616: 12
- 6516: 12.1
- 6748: 12.1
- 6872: 11.4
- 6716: 12.1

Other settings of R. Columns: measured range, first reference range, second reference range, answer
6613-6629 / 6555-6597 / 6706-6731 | 0.15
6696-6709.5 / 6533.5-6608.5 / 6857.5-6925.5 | -0.68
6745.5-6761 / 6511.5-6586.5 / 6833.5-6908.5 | -0.68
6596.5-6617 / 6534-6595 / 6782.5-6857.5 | -0.61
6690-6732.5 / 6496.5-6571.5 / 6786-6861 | -1.78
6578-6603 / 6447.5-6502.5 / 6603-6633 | -0.06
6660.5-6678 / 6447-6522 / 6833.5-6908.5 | 0.04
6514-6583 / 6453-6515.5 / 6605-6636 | 2.76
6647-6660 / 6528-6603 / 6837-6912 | -0.45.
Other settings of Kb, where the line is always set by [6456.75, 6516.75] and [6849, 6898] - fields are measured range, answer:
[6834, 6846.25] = 0.2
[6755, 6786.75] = -0.9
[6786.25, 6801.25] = -0.4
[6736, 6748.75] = -0.7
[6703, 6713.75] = -0.2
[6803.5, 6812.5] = -0.2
